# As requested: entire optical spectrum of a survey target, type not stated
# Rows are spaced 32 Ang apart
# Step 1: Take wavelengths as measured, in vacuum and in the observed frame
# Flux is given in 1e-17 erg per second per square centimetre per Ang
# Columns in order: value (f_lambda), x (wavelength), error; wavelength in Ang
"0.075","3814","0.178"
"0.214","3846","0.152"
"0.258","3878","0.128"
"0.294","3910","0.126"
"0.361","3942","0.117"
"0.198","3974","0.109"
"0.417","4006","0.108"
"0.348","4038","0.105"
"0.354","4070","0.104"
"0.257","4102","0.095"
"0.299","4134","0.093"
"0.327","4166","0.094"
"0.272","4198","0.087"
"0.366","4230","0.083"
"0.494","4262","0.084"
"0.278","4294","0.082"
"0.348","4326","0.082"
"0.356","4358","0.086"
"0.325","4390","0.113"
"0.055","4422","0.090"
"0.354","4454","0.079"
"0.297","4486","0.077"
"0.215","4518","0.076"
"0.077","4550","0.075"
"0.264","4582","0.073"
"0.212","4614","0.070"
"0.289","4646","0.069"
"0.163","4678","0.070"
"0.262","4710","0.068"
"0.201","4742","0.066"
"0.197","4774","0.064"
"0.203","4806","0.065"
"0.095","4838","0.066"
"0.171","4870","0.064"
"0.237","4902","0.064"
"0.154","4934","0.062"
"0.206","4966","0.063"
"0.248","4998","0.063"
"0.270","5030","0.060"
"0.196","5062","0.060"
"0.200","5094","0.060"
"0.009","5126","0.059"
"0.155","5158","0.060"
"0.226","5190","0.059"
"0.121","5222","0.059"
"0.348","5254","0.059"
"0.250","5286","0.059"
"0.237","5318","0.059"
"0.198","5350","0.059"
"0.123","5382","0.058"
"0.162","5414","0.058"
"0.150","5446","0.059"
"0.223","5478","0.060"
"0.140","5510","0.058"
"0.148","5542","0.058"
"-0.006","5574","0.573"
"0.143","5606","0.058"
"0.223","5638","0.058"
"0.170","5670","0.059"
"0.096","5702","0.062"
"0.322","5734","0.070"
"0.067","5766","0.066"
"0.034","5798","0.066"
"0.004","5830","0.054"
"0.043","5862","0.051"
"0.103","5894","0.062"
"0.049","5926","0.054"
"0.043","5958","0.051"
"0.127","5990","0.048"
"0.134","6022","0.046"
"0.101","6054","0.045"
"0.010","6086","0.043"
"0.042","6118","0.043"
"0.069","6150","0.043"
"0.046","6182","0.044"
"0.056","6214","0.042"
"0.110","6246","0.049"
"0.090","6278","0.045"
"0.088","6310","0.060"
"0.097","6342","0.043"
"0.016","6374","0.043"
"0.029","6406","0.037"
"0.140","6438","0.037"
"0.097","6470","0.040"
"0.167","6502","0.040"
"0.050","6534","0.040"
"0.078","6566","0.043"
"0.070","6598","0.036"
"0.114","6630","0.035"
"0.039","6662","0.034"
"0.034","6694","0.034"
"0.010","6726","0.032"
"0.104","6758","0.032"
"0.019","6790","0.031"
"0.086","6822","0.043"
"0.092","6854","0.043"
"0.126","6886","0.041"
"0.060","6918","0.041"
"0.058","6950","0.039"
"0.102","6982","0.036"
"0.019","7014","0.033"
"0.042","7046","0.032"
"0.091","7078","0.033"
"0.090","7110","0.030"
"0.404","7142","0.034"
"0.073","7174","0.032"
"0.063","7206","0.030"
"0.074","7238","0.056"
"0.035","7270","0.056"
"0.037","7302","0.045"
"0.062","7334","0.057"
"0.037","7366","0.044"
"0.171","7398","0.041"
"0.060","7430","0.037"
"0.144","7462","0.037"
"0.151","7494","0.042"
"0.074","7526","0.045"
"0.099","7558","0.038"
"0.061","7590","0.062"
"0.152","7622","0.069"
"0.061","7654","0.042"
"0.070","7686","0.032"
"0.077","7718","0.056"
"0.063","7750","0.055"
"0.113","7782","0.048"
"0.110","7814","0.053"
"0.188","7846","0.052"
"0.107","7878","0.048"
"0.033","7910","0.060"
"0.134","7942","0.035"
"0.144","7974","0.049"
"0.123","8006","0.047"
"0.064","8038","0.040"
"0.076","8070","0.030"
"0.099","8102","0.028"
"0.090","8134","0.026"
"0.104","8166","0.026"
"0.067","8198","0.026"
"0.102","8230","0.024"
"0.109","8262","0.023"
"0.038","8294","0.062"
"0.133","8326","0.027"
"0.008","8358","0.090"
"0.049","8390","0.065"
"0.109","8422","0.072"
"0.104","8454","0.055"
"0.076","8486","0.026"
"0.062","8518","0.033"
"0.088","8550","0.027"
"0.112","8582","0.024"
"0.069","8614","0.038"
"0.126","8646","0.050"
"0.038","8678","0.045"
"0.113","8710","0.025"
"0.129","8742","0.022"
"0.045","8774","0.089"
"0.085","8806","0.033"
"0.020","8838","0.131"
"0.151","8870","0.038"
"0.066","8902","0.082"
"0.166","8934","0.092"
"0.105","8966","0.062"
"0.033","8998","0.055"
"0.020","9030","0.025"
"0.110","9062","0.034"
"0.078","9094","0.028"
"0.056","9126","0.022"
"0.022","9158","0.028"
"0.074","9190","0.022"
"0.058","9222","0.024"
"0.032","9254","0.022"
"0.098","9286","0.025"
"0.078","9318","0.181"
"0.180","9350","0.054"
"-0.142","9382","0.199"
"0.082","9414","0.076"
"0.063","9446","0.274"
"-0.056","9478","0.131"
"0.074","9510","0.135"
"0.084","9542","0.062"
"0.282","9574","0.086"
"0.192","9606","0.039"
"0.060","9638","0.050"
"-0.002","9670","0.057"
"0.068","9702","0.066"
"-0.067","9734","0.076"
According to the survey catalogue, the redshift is 0.914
